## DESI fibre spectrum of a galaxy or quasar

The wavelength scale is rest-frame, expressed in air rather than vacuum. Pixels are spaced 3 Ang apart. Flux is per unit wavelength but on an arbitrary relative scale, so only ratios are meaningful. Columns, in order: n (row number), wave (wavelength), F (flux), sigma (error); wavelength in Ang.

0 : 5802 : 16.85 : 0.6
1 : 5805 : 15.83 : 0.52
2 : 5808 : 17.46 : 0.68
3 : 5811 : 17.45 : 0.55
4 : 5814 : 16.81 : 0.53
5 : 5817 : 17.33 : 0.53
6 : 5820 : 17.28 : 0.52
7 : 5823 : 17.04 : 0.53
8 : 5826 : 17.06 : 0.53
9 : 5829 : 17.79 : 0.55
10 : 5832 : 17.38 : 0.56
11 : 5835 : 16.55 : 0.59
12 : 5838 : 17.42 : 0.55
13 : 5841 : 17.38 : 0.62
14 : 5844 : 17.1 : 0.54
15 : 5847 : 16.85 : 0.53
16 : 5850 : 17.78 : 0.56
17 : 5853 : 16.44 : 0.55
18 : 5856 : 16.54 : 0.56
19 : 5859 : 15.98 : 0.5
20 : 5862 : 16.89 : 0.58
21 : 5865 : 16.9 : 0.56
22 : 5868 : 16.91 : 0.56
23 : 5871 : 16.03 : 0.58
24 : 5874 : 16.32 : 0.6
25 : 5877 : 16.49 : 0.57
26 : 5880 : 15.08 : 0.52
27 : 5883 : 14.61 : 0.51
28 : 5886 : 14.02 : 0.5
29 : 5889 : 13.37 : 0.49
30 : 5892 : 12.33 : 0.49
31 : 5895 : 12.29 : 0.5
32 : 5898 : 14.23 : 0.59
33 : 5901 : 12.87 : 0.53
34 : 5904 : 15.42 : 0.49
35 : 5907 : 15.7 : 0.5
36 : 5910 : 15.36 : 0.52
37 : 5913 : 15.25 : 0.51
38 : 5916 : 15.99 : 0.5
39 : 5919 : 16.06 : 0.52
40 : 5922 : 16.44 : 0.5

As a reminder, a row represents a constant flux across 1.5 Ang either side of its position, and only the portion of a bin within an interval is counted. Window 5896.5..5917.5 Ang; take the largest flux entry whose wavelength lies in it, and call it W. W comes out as 15.99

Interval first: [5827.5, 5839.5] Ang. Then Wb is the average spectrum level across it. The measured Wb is 17.3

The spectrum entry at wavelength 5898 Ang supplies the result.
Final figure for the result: 14.23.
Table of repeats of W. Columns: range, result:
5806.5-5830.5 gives 17.79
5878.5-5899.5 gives 15.08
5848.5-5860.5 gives 17.78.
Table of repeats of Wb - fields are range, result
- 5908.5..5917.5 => 15.5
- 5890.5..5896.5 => 12.3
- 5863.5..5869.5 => 16.9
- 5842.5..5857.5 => 16.9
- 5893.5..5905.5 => 13.7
